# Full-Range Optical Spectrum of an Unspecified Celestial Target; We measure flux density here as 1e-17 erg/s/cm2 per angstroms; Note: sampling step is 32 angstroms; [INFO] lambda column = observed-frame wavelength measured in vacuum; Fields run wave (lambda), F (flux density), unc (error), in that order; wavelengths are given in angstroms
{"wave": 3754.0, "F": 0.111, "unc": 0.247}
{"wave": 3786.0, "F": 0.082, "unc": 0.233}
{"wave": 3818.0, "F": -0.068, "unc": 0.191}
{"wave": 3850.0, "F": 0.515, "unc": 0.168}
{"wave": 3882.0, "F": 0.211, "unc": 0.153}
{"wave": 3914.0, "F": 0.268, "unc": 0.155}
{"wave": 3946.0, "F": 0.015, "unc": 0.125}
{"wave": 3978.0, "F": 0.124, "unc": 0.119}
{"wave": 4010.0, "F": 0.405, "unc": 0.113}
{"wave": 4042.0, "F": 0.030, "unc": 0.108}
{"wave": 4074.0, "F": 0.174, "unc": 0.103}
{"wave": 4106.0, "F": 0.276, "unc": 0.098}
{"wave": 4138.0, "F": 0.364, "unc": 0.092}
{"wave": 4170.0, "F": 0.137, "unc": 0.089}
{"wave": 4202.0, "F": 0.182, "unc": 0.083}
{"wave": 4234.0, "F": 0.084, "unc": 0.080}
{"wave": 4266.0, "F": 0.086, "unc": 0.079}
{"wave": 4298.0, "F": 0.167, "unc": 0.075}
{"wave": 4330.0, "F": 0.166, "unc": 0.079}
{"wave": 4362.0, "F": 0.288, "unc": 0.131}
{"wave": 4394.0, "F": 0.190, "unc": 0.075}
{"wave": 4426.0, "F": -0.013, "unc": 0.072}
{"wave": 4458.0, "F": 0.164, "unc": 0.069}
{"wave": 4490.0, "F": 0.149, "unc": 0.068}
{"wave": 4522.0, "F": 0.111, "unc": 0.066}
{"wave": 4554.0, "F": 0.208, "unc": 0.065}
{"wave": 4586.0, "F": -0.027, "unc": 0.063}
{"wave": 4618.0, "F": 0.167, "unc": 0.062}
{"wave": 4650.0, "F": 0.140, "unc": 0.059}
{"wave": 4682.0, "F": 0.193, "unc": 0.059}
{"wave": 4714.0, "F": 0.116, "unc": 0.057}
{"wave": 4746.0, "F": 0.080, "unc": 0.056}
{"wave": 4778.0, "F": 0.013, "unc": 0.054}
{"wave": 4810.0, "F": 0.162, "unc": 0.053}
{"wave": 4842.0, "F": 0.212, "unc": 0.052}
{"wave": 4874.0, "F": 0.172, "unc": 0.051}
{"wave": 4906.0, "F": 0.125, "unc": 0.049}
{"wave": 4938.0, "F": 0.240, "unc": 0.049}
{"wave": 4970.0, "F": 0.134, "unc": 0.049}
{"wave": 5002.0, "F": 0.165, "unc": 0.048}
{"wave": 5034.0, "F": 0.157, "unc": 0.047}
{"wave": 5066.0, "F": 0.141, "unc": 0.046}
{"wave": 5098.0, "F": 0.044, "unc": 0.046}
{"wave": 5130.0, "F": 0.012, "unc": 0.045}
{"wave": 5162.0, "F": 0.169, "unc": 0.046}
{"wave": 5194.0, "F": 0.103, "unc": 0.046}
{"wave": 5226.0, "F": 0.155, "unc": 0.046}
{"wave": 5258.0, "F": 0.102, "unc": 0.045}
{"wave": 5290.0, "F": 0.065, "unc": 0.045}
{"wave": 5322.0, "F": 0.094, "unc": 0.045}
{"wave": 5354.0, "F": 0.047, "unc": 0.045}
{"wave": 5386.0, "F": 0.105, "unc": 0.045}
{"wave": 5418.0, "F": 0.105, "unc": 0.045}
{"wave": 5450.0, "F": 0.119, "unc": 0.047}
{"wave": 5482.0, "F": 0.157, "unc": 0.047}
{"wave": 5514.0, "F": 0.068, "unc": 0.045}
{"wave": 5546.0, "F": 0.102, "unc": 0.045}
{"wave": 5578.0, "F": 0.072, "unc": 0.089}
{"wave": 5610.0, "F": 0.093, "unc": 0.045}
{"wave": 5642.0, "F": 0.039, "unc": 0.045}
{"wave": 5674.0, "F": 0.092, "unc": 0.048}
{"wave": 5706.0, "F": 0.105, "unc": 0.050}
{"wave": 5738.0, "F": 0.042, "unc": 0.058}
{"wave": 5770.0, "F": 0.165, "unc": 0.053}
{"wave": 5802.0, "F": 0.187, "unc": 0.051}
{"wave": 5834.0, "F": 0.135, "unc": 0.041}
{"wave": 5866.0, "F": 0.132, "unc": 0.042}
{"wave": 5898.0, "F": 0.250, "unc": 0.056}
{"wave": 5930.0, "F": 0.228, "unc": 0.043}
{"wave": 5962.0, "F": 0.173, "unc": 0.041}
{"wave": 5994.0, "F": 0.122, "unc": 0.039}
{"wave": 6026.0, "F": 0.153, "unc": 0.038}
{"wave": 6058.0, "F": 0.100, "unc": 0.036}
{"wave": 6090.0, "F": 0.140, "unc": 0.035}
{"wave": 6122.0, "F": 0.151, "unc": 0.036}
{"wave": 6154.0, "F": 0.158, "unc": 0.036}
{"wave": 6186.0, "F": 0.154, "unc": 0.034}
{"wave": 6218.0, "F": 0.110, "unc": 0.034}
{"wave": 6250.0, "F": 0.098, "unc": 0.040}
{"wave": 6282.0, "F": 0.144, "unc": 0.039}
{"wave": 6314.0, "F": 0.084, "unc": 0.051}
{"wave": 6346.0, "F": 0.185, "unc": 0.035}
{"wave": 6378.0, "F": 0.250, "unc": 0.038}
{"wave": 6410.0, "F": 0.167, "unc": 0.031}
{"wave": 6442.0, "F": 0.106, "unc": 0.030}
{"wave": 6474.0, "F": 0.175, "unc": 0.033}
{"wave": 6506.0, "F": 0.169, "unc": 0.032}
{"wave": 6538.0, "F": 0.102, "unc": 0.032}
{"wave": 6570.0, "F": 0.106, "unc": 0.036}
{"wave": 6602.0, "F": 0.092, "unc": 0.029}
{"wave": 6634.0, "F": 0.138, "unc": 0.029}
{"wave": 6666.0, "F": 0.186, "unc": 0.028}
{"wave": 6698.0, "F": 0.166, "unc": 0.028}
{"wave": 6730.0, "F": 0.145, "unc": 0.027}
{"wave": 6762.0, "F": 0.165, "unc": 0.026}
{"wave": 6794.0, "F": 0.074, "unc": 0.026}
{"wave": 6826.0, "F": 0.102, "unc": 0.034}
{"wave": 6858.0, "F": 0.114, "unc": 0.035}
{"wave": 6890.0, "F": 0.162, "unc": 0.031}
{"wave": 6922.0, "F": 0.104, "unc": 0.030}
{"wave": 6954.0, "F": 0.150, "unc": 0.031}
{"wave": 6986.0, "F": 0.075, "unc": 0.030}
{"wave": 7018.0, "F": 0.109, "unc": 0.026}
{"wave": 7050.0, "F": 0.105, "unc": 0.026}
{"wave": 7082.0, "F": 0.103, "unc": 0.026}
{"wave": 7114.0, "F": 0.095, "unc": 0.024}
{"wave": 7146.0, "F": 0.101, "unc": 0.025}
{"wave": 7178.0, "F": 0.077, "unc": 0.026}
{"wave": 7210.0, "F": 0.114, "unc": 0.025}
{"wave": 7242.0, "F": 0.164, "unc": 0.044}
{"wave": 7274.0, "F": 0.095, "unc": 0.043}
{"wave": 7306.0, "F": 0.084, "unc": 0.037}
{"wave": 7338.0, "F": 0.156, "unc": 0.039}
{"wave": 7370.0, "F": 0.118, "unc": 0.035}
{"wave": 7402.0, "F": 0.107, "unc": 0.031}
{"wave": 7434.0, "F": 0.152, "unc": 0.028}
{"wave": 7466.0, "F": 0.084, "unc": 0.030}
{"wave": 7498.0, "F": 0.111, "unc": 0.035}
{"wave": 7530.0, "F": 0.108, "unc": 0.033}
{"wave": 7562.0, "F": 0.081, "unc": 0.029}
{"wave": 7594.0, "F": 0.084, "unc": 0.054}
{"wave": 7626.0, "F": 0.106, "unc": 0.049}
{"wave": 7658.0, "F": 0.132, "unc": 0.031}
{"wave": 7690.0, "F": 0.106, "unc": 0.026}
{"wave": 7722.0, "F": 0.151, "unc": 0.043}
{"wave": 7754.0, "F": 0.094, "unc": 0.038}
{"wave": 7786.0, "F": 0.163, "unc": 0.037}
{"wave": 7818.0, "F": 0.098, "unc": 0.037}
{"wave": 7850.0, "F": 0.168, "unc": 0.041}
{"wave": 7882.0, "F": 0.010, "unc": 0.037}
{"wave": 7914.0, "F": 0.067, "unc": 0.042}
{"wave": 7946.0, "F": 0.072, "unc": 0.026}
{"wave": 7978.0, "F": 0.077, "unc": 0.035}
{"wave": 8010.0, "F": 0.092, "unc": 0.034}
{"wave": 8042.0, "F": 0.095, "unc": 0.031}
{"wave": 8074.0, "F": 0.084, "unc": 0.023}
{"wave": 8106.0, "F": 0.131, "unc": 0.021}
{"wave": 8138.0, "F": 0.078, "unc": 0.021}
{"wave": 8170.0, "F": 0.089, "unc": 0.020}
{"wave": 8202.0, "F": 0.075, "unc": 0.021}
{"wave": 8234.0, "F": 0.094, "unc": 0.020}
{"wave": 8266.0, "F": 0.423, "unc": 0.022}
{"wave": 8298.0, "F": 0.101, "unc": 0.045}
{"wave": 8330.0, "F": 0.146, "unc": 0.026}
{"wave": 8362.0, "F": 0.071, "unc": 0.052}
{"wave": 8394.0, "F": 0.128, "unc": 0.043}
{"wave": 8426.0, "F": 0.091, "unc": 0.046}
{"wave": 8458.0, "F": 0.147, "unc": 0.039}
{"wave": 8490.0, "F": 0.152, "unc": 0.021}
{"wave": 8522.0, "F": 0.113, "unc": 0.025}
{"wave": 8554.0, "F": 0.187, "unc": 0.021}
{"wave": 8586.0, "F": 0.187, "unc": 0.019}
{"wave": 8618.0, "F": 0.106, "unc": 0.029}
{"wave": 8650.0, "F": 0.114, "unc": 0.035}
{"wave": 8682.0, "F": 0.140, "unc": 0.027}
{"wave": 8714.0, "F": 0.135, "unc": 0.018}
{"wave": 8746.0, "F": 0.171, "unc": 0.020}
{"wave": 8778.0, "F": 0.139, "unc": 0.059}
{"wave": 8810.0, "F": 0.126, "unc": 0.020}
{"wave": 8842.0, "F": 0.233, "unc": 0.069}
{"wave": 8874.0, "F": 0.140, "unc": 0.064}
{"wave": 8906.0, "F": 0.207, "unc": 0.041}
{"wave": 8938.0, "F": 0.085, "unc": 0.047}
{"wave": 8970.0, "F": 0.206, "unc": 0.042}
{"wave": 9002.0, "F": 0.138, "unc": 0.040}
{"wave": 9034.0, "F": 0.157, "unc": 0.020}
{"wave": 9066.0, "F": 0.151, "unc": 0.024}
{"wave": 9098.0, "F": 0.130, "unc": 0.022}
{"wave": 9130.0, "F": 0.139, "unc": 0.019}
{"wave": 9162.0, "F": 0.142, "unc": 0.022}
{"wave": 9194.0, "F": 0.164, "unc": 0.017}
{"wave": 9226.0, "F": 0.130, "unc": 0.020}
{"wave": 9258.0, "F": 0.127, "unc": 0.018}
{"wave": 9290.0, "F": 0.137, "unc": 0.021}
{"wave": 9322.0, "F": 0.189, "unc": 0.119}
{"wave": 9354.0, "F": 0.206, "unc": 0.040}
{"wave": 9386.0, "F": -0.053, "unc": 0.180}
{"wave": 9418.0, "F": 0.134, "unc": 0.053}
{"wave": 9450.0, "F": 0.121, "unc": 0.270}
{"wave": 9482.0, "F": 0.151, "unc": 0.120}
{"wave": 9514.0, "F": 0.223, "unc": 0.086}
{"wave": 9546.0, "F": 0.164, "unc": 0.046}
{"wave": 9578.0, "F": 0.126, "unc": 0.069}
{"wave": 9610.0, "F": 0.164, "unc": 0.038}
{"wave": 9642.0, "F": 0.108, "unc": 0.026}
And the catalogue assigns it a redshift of 1.216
